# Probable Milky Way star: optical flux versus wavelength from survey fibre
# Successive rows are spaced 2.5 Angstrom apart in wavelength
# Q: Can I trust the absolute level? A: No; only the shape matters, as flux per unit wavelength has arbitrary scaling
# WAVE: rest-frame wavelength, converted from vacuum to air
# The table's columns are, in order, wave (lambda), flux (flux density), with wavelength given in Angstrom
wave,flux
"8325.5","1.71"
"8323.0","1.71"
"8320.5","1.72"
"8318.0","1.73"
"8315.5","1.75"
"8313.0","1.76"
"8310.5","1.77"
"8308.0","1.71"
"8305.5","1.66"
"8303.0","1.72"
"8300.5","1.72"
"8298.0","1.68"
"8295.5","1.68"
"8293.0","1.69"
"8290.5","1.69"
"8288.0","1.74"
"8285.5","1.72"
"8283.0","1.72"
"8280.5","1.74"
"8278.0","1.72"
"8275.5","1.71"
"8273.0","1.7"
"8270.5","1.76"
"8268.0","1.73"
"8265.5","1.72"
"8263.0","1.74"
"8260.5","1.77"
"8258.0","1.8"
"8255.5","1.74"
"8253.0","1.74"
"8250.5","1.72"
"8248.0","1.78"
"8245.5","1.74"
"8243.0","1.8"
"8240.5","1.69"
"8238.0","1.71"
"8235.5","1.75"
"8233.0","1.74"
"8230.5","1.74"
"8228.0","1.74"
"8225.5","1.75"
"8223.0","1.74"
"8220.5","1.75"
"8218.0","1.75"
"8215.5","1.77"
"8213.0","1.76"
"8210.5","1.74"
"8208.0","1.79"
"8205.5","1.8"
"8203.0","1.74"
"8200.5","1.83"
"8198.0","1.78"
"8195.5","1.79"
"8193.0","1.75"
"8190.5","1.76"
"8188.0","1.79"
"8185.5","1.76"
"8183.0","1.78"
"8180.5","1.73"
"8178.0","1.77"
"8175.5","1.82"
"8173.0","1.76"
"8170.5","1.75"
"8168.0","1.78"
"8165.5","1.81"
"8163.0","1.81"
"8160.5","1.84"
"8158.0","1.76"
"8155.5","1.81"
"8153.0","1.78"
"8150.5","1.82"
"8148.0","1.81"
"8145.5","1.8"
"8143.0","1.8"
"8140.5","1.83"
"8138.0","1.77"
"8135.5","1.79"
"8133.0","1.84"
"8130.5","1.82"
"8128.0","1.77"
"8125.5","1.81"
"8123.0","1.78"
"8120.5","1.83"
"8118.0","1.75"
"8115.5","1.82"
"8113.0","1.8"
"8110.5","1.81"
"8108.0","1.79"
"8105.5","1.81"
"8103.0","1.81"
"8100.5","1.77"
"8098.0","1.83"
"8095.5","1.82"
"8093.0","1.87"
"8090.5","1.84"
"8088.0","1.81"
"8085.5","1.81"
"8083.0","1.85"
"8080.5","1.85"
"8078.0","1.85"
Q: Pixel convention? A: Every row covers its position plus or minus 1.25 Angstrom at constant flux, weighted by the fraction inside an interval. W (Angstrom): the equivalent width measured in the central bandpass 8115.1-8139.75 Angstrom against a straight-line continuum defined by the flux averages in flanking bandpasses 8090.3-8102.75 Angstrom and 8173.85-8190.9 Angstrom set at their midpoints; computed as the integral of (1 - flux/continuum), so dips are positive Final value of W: 0.1 Angstrom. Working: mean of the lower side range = 1.82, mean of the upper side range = 1.77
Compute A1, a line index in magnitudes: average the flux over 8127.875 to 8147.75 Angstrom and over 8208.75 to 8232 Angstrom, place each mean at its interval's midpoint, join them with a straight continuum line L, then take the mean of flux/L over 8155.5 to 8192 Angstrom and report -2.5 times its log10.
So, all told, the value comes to 0.00 mag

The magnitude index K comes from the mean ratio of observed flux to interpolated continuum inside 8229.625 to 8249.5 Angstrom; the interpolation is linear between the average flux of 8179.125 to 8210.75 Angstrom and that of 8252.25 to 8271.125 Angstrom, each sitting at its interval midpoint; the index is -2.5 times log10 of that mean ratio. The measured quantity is 0.01 mag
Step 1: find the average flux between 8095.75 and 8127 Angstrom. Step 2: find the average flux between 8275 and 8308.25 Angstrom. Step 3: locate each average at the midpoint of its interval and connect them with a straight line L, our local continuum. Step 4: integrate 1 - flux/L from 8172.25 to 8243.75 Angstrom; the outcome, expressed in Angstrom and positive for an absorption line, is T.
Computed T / -0.42 Angstrom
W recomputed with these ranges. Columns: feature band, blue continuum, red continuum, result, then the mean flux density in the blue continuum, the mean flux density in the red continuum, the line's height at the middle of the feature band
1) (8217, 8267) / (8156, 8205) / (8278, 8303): -0.13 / 1.78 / 1.71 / 1.74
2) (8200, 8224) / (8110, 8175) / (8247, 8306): -0.07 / 1.8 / 1.73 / 1.76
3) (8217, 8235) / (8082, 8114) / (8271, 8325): 0.09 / 1.82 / 1.72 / 1.75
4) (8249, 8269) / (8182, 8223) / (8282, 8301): -0.20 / 1.77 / 1.7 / 1.73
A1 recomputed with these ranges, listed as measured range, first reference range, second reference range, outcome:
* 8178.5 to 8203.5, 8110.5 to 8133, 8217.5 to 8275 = -0.002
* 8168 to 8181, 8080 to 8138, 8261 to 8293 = 0.005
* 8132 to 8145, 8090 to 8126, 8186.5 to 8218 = -0.005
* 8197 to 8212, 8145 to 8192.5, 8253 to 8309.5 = -0.009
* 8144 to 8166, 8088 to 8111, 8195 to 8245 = -0.009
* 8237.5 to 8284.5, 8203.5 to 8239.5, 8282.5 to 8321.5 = -0.003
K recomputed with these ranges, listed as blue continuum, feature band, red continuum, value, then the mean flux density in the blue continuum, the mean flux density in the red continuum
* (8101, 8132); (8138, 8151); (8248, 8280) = -0.012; 1.8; 1.74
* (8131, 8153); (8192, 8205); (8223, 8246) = -0.009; 1.81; 1.74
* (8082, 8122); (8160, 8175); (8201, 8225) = -0.005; 1.81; 1.76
